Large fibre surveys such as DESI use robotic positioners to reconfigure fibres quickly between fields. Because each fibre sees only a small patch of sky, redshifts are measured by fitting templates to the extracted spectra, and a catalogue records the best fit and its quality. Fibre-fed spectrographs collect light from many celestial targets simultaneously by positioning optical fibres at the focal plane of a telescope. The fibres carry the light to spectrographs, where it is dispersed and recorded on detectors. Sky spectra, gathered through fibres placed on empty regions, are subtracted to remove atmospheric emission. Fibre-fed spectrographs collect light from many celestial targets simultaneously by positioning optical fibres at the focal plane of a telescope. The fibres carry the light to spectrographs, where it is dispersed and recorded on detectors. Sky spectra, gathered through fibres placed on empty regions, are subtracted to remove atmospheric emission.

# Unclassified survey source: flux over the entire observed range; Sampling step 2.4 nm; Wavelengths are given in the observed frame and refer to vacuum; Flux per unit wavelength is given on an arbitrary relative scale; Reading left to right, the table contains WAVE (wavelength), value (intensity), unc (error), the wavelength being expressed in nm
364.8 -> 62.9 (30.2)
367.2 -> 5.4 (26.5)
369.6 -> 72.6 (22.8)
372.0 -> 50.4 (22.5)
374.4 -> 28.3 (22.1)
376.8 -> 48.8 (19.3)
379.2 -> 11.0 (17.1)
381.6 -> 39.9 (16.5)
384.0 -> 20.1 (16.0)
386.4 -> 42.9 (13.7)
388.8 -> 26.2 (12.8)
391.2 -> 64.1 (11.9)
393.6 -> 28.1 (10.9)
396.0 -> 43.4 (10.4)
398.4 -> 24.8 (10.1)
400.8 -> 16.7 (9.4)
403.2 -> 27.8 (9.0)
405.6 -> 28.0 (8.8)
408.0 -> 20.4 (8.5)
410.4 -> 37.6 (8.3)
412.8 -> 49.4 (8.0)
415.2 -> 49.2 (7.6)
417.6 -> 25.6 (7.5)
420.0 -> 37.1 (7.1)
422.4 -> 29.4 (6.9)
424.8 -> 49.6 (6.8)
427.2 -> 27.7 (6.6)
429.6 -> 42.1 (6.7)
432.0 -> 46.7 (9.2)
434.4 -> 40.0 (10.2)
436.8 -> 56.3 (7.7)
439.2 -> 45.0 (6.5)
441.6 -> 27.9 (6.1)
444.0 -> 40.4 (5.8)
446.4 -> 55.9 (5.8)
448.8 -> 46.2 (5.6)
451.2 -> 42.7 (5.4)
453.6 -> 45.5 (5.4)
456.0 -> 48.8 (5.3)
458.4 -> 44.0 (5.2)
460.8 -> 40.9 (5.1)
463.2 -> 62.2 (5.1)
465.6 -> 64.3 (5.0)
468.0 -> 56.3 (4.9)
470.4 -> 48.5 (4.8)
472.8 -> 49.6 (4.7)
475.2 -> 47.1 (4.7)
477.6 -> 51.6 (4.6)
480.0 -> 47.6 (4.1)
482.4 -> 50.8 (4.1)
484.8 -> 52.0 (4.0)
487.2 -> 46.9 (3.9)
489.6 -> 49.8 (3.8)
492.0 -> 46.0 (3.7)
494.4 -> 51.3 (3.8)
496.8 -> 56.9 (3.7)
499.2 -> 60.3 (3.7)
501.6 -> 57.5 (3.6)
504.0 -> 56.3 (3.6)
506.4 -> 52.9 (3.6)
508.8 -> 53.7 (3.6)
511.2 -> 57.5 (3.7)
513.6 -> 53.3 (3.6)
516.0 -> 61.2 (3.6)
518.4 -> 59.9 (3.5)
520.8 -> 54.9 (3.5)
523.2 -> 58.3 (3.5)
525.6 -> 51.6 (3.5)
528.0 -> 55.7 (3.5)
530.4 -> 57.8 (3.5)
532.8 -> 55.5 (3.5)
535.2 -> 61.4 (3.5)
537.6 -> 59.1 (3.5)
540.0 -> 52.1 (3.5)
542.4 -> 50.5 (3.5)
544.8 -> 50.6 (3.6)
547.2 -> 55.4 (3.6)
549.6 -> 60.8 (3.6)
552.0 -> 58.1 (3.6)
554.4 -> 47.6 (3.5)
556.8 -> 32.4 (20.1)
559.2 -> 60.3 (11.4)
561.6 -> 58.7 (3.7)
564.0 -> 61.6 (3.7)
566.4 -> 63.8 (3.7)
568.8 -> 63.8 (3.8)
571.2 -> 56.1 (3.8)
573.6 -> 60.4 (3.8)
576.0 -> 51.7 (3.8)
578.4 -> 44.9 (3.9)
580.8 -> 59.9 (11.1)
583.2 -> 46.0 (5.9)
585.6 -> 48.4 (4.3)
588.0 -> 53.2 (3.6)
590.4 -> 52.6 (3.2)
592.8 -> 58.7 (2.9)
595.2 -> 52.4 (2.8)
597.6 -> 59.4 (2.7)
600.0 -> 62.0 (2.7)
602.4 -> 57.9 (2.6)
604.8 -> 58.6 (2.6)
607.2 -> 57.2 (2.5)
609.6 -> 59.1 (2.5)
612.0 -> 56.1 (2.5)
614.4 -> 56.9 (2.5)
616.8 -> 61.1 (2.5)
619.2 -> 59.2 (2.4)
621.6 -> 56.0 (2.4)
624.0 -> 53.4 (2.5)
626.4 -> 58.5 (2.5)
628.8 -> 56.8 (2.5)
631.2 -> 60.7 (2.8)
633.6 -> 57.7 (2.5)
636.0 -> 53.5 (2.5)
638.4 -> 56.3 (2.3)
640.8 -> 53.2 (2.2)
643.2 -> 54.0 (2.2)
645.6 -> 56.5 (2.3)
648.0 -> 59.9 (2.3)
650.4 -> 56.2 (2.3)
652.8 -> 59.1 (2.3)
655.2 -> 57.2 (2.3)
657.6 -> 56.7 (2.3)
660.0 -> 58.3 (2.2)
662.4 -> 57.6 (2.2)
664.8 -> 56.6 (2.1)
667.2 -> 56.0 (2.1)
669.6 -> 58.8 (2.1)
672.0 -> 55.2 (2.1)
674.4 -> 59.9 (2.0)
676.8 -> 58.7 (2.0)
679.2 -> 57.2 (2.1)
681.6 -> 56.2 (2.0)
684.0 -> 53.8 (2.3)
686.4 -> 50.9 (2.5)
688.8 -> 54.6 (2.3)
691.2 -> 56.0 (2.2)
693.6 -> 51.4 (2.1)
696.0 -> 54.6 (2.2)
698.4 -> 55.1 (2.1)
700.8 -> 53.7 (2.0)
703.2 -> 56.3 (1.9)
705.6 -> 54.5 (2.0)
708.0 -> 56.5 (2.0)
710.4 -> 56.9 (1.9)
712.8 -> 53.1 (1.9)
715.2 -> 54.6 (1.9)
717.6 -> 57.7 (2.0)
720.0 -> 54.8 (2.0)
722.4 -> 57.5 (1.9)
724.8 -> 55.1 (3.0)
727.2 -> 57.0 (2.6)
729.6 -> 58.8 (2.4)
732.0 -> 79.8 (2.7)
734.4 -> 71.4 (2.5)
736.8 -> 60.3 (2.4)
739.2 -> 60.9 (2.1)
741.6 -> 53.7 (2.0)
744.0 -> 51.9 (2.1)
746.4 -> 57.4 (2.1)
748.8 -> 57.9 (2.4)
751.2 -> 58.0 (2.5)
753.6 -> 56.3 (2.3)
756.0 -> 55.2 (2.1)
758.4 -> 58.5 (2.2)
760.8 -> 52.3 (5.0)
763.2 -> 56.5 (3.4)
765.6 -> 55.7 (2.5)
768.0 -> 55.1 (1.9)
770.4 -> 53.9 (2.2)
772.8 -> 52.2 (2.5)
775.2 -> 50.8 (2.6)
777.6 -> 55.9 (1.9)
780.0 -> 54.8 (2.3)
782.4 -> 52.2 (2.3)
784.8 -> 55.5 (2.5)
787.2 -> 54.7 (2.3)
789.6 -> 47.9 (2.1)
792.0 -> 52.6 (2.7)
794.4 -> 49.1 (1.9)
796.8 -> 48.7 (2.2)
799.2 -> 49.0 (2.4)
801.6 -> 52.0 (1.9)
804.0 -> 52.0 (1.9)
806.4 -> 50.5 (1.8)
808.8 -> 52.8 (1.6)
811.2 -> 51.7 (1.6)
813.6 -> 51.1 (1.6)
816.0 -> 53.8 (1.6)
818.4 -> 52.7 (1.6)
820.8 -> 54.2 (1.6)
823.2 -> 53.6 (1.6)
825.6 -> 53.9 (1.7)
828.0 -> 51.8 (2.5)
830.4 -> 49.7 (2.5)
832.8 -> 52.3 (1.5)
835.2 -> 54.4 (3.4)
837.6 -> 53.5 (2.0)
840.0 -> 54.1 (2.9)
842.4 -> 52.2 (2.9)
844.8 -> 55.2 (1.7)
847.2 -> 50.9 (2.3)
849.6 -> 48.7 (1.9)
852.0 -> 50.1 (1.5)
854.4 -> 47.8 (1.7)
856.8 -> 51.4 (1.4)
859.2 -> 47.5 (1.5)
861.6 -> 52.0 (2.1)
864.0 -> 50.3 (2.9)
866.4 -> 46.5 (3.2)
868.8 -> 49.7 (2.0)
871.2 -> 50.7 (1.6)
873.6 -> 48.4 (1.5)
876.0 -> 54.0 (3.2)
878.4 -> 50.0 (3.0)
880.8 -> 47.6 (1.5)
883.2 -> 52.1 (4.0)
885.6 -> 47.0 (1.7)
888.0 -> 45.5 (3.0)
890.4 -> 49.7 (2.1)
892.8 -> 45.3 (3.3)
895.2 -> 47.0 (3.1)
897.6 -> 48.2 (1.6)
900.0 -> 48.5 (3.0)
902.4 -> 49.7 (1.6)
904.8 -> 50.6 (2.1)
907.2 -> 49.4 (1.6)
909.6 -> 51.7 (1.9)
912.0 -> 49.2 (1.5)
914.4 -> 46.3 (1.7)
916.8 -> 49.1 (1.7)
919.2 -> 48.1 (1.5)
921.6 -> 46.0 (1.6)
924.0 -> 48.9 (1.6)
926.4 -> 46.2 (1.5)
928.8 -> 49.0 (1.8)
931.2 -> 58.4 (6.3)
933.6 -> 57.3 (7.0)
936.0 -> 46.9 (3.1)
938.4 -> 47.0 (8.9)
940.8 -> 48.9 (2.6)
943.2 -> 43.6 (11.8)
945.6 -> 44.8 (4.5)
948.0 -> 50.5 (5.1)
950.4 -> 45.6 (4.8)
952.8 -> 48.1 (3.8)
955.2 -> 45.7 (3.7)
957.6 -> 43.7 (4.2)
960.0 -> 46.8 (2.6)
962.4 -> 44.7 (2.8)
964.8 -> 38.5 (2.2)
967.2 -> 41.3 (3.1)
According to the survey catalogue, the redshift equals 0.115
